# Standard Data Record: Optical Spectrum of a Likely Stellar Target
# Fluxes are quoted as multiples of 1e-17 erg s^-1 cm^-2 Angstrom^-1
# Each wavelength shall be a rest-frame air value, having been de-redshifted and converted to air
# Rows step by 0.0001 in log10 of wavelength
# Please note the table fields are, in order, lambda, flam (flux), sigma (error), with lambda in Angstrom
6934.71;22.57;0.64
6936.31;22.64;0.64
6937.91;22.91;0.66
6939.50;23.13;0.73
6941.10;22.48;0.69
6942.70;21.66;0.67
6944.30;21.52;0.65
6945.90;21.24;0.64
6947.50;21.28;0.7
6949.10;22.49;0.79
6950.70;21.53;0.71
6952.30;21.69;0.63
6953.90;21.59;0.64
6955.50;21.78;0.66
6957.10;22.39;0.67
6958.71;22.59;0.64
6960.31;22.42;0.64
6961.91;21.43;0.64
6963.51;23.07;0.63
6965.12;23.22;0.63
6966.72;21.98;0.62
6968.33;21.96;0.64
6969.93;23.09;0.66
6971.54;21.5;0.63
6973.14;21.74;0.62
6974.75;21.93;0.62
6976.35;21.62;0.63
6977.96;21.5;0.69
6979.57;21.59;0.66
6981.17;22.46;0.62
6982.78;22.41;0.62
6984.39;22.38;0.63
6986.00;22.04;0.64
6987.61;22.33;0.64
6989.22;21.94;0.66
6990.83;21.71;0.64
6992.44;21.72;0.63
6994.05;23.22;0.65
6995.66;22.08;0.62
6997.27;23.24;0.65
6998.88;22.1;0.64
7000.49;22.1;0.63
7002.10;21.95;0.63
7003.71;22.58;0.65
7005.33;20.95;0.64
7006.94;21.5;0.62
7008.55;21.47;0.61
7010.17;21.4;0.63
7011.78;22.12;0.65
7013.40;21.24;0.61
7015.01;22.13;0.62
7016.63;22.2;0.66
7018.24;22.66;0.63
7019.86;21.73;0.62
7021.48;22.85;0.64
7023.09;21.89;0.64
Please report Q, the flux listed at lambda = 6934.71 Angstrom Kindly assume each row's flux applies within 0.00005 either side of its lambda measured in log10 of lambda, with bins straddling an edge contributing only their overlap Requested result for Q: 22.57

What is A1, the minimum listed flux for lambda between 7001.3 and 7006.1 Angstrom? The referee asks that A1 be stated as 20.95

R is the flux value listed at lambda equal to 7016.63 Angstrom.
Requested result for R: 22.2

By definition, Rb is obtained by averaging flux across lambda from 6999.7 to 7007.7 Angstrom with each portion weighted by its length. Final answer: 21.8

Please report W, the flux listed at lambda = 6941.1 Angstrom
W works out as 22.48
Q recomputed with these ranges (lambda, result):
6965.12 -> 23.22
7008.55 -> 21.47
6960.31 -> 22.42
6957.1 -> 22.39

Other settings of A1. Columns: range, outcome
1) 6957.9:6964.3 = 21.43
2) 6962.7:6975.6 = 21.5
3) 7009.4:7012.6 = 21.4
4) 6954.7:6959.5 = 21.78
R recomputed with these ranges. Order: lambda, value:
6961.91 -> 21.43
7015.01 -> 22.13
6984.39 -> 22.38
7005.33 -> 20.95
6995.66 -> 22.08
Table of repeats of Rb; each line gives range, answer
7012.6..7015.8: 21.7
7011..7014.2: 21.6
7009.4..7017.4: 21.8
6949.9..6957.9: 21.8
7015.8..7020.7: 22.2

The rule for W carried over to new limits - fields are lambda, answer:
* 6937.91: 22.91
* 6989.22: 21.94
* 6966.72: 21.98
